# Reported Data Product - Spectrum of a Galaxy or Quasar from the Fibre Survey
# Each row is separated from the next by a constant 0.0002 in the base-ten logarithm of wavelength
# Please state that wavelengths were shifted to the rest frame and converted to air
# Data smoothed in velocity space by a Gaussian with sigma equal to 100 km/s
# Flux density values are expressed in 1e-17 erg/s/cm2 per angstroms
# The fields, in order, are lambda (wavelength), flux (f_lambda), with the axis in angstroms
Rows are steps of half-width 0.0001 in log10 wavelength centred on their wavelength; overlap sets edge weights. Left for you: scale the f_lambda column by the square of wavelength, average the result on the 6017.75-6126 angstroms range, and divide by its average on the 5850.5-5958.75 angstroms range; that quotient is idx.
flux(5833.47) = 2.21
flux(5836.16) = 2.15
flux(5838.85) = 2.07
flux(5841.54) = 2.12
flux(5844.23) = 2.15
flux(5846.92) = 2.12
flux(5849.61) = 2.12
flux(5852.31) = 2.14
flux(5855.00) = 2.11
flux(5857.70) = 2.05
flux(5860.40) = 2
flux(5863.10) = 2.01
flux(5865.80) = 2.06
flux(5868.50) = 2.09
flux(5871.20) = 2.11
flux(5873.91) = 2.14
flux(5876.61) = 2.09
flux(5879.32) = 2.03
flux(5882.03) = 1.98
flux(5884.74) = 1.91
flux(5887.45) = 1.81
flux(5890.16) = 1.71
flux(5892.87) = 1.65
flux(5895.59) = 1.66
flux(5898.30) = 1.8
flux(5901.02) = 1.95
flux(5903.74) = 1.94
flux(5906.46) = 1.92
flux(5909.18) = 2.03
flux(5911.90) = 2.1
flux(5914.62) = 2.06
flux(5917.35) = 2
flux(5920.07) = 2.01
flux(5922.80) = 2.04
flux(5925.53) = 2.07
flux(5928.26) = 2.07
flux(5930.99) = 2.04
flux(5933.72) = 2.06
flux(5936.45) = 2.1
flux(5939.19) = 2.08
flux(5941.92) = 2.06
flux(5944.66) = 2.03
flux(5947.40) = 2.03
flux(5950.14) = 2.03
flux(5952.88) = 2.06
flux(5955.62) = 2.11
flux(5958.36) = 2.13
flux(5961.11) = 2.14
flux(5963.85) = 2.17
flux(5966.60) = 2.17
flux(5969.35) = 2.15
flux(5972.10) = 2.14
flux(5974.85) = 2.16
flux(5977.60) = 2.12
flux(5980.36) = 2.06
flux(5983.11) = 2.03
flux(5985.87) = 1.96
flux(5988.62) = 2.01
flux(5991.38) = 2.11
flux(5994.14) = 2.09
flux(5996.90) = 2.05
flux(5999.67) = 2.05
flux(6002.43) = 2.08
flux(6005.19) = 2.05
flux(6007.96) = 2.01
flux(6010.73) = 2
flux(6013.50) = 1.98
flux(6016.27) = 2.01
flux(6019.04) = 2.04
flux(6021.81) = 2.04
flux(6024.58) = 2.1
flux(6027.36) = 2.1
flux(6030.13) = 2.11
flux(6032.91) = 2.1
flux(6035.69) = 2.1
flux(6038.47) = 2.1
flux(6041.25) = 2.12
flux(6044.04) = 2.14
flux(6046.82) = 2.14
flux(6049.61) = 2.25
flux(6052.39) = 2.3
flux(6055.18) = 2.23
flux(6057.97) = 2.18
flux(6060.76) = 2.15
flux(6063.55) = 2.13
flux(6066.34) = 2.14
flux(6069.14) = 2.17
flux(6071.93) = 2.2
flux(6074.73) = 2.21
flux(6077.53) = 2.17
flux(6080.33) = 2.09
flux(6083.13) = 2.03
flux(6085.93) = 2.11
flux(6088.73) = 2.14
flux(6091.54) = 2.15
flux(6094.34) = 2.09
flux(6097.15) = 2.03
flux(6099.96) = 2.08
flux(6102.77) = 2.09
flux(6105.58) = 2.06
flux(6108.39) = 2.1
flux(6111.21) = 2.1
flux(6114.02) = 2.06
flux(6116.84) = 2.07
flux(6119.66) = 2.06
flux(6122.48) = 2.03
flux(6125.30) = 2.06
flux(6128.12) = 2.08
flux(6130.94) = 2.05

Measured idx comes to 1.1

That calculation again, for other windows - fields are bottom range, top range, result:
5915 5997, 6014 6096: 1.06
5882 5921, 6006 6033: 1.12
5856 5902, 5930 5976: 1.11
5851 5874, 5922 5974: 1.04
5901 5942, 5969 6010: 1.04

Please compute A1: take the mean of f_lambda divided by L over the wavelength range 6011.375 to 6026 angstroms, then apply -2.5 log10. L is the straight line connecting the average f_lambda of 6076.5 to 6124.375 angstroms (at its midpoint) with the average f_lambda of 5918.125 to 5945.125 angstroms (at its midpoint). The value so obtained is 0.02 mag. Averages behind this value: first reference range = 2.06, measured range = 2.03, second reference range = 2.08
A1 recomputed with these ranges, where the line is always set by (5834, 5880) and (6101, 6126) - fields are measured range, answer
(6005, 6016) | 0.04 mag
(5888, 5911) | 0.14 mag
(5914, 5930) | 0.03 mag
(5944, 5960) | 0.01 mag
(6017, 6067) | -0.03 mag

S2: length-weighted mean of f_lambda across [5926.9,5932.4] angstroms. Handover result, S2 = 2.06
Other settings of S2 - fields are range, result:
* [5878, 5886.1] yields 1.97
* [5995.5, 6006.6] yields 2.06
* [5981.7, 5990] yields 2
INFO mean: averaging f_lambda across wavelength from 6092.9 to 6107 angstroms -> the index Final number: 2.07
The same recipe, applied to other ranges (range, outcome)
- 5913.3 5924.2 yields 2.03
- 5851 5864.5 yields 2.06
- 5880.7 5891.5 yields 1.85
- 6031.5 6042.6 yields 2.1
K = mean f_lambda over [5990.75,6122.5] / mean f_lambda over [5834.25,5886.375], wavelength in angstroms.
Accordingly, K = 1.0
